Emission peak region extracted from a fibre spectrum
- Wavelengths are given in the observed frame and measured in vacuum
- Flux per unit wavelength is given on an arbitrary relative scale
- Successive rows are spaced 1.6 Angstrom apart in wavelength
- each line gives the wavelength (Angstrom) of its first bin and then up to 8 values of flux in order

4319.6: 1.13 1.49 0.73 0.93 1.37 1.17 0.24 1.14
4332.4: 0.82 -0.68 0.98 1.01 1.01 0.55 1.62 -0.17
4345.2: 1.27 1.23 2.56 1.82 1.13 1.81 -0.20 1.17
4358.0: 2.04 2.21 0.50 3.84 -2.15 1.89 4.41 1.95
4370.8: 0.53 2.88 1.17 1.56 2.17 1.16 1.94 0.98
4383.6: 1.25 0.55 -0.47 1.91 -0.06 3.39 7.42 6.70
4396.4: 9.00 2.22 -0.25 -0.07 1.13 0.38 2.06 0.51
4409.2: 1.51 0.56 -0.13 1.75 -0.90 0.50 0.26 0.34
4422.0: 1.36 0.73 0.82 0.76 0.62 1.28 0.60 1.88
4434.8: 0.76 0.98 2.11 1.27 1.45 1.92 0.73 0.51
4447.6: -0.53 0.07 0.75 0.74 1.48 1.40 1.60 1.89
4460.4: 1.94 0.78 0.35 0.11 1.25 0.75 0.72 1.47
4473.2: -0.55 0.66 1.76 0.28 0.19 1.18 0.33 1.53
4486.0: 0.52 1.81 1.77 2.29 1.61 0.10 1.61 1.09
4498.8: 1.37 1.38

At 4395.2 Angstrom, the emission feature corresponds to [O II]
